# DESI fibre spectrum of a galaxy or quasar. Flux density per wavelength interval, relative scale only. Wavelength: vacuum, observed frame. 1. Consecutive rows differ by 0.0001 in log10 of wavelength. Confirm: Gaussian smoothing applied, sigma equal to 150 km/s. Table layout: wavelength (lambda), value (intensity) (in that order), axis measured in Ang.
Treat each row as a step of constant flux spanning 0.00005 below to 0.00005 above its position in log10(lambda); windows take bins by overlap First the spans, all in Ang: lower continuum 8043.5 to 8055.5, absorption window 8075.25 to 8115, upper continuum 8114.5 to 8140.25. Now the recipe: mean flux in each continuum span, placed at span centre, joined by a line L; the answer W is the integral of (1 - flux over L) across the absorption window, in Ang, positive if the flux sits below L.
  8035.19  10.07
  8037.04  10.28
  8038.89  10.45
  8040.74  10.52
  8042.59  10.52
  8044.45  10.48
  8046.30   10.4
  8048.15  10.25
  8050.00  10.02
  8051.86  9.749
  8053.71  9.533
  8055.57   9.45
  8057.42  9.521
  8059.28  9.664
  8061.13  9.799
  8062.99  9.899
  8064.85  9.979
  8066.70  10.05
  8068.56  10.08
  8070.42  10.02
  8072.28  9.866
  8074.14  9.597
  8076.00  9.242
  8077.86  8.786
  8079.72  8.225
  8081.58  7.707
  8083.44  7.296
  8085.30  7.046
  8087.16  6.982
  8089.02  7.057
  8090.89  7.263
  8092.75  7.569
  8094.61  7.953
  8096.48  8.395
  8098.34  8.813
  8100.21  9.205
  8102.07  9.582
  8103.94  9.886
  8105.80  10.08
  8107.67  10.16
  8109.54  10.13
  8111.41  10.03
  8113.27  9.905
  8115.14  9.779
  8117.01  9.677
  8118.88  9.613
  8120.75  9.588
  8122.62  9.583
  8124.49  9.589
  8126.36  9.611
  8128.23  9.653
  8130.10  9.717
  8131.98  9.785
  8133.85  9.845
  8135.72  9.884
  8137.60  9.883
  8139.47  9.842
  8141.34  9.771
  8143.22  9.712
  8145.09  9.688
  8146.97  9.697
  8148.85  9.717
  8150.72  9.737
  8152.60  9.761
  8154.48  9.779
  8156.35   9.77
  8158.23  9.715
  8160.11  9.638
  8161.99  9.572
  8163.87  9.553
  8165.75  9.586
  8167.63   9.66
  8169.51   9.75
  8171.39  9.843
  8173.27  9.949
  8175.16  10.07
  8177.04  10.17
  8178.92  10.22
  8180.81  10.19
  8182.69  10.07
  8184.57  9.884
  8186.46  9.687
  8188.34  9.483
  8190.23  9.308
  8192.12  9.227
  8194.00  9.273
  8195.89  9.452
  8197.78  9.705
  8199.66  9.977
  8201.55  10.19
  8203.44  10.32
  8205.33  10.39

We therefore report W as 4.78 Ang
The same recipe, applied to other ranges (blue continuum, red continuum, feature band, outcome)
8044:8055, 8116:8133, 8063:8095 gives 4.3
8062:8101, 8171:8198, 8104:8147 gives -3.3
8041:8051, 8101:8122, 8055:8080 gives 1.4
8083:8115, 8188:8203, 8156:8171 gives -0.6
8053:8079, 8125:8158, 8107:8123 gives -0.2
